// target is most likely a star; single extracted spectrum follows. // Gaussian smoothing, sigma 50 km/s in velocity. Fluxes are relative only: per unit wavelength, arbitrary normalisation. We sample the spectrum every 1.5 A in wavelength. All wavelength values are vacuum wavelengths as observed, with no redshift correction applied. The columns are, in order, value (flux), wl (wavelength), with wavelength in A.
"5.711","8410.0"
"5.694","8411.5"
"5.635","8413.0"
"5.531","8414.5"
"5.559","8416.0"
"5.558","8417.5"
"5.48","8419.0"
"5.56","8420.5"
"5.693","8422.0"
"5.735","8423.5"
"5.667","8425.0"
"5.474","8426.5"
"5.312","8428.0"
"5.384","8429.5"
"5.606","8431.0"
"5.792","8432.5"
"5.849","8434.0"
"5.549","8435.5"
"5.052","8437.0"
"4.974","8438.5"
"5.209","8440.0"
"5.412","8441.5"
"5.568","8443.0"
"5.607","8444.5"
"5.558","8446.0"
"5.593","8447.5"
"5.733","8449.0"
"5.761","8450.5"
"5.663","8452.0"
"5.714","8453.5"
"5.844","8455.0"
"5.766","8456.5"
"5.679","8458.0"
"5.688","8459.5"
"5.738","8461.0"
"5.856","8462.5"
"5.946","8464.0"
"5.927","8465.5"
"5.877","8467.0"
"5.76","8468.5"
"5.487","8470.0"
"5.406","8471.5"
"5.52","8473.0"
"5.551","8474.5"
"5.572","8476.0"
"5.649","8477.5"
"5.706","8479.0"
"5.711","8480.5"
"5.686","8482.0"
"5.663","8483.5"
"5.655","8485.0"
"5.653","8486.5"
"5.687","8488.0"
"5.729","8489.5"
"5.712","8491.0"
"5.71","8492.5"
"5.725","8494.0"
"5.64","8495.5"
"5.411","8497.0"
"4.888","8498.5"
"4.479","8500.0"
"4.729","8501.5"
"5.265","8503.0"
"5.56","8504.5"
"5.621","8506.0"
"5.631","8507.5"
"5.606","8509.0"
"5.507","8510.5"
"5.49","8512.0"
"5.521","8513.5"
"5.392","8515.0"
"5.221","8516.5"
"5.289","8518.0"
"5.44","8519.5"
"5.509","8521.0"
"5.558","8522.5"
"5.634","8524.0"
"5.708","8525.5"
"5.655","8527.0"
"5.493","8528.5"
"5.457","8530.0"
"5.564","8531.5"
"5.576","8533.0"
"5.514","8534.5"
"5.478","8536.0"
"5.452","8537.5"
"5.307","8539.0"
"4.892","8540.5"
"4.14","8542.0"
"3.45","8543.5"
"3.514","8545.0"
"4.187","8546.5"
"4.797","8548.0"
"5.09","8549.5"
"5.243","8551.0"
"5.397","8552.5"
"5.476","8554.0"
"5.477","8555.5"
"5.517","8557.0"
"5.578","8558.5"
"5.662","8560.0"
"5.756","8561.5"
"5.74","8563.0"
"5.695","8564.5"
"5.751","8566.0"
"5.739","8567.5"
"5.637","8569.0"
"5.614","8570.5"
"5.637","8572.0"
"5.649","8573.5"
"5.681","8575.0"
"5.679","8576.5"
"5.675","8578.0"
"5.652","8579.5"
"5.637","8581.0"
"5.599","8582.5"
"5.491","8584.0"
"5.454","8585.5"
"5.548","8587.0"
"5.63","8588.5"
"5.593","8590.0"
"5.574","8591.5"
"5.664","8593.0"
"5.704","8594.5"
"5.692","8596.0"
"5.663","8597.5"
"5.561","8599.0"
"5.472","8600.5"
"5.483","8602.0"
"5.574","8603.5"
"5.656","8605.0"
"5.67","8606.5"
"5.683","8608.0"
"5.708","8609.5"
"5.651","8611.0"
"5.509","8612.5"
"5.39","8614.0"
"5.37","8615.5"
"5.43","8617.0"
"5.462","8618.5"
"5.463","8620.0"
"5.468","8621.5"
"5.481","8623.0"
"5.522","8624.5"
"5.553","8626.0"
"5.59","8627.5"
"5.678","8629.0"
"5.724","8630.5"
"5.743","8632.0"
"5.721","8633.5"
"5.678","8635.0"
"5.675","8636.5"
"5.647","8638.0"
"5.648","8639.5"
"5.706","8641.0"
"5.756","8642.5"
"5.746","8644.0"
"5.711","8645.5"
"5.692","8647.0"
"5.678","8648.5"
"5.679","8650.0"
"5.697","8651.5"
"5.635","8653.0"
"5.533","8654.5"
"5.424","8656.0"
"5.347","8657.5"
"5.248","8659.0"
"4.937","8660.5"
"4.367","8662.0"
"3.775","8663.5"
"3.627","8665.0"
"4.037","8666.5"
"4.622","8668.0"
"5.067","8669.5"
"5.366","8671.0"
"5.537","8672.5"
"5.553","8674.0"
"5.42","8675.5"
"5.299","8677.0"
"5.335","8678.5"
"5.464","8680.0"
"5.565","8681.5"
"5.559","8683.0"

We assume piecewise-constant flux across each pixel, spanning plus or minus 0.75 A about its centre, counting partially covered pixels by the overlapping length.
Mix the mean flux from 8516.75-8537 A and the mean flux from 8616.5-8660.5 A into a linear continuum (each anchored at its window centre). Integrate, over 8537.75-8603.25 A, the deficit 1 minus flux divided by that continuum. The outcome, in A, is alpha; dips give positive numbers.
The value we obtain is 1.9 A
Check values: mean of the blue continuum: 5.52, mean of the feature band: 5.38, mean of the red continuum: 5.59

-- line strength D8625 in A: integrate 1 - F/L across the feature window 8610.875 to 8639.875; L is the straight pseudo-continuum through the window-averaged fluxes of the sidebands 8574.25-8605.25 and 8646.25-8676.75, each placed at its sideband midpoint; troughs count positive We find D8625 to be -1.1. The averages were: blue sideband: 5.6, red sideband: 5.12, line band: 5.57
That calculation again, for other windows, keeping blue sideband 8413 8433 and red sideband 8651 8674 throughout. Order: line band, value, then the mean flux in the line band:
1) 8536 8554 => 1.7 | 4.75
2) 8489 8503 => 0.1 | 5.33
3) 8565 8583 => -1.7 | 5.66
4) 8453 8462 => -0.4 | 5.74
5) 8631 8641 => -1.3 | 5.69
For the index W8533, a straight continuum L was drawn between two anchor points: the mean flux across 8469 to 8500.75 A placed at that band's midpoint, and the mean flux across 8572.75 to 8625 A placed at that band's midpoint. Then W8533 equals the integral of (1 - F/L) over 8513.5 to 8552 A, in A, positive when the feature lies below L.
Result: 2.8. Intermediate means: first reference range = 5.54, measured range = 5.15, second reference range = 5.58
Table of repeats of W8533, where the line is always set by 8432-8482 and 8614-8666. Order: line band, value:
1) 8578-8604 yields -0.6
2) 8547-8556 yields 0.5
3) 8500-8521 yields 0.7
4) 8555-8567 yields -0.3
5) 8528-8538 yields 0.1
